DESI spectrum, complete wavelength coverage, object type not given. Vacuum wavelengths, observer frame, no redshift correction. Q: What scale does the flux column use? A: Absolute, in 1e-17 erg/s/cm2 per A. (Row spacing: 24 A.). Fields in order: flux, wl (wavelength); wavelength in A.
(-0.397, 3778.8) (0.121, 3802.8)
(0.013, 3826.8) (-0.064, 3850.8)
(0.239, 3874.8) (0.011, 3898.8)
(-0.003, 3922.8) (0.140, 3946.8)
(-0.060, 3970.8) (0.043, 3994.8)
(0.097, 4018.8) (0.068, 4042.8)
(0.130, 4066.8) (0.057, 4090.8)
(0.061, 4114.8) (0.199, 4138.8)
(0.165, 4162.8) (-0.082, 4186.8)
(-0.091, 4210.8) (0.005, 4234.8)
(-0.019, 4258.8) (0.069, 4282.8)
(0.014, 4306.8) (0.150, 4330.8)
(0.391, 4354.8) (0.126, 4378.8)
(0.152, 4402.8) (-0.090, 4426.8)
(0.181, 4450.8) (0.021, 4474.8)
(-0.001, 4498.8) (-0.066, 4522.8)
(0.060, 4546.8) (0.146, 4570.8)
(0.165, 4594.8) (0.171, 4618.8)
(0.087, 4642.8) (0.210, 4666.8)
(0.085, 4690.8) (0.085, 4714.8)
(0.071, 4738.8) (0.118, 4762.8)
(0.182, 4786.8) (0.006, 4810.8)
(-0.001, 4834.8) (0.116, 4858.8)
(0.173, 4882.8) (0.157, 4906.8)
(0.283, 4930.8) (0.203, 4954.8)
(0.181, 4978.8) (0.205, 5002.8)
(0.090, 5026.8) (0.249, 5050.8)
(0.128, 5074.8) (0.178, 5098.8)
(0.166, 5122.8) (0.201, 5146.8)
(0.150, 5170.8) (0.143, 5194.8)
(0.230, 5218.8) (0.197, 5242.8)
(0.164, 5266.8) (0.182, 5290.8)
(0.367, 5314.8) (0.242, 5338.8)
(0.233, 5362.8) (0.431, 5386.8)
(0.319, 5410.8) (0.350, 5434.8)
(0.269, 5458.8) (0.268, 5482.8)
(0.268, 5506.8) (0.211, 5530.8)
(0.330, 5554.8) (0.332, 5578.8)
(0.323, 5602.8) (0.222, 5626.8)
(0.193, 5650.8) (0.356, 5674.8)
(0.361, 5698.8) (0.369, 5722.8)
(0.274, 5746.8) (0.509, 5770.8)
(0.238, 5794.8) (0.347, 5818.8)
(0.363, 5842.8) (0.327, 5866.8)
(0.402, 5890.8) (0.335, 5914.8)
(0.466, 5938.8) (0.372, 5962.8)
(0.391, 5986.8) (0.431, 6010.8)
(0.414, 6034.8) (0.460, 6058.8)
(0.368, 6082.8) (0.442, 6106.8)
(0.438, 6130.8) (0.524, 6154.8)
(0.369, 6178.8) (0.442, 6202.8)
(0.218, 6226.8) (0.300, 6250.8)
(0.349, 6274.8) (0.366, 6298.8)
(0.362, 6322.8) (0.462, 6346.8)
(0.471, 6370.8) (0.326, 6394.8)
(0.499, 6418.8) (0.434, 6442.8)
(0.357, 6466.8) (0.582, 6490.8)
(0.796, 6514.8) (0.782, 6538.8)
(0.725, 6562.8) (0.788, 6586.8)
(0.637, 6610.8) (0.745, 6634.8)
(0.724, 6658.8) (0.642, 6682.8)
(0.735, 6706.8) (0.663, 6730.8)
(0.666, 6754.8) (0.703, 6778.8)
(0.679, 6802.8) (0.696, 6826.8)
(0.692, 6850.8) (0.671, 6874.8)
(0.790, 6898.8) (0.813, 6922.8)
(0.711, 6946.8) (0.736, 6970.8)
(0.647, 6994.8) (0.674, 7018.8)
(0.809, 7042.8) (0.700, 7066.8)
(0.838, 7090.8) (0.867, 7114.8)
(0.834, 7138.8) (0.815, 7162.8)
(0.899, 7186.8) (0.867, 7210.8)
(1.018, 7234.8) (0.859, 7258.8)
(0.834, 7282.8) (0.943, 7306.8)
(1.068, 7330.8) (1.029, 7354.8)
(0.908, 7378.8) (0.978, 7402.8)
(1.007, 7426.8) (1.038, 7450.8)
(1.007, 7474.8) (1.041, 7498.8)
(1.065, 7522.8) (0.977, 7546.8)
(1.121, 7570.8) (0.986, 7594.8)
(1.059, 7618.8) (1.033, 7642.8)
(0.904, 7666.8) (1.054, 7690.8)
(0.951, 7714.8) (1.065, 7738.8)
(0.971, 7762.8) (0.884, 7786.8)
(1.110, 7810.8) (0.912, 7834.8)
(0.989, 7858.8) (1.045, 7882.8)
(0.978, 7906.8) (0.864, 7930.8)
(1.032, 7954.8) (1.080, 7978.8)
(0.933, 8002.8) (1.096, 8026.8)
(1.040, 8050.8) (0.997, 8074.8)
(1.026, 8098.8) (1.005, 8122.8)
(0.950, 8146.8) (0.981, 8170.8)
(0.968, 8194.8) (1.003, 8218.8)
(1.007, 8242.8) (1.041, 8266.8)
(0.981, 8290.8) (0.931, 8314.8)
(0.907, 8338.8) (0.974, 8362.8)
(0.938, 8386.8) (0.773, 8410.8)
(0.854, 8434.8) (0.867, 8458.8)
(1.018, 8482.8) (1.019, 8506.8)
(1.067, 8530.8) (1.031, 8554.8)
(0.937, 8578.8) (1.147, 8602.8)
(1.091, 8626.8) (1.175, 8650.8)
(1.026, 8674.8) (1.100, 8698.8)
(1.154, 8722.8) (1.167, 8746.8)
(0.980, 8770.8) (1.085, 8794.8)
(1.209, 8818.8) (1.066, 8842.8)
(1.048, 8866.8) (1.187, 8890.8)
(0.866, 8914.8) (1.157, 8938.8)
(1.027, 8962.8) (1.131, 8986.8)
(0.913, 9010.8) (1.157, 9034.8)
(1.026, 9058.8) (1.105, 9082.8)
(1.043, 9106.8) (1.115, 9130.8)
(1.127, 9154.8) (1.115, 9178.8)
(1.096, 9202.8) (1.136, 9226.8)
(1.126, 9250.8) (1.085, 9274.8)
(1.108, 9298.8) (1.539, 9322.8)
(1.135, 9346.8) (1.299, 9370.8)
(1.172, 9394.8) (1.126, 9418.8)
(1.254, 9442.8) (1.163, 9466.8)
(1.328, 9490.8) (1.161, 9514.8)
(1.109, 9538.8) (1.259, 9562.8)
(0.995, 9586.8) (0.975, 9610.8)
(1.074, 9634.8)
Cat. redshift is 0.627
